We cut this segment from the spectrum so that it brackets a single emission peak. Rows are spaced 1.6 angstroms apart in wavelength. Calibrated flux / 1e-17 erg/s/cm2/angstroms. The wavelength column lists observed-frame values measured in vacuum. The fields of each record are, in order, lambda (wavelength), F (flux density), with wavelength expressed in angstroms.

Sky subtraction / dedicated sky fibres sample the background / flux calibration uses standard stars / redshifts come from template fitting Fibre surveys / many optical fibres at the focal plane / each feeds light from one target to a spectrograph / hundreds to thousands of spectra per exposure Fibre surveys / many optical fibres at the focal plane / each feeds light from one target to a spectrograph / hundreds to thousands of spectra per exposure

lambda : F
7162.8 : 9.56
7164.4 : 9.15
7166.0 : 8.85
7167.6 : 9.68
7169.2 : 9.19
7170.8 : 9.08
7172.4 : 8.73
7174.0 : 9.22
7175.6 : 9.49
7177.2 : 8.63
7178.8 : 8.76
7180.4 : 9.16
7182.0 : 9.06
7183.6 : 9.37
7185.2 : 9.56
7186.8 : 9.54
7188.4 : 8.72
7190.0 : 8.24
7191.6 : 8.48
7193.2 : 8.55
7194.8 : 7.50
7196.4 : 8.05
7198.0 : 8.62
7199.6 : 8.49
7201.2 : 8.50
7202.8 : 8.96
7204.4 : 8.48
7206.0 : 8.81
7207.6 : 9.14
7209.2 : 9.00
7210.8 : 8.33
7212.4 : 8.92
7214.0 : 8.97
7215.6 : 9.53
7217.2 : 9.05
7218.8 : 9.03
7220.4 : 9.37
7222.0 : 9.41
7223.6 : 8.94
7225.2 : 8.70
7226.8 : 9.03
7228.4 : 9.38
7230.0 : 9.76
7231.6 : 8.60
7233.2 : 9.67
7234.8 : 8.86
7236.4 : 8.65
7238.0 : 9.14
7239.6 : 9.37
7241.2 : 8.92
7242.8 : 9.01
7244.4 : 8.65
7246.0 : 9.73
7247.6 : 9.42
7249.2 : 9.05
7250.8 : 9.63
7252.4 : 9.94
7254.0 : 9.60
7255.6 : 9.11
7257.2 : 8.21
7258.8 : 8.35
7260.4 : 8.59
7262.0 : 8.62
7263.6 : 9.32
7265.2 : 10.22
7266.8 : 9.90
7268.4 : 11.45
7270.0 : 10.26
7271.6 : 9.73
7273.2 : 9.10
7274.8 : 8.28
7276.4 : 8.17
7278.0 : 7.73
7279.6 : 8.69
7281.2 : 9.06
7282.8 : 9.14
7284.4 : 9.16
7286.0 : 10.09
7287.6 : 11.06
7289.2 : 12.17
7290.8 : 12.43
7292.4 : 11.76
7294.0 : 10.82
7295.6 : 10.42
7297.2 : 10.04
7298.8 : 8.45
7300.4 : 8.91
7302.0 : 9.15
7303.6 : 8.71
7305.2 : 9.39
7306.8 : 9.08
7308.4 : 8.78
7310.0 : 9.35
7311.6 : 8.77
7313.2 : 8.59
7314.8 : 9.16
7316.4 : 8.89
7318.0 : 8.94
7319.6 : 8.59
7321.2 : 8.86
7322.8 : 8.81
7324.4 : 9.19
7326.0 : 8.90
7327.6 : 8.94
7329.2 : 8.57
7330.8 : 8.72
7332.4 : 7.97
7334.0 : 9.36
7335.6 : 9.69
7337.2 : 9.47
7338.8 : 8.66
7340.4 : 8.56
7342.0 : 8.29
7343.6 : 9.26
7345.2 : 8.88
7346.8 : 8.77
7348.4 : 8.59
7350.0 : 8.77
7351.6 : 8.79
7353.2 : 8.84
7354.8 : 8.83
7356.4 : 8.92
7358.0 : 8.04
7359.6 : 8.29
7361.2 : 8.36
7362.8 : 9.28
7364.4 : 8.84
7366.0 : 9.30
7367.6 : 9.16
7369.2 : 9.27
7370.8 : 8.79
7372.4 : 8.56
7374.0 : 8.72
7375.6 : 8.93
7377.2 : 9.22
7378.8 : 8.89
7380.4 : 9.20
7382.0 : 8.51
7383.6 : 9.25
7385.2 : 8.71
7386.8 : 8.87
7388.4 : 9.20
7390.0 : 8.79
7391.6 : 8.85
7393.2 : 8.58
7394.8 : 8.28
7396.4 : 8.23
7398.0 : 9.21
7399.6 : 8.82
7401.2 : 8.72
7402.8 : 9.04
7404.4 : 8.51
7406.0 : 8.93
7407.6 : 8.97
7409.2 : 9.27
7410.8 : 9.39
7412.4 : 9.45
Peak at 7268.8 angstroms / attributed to H-alpha 6563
